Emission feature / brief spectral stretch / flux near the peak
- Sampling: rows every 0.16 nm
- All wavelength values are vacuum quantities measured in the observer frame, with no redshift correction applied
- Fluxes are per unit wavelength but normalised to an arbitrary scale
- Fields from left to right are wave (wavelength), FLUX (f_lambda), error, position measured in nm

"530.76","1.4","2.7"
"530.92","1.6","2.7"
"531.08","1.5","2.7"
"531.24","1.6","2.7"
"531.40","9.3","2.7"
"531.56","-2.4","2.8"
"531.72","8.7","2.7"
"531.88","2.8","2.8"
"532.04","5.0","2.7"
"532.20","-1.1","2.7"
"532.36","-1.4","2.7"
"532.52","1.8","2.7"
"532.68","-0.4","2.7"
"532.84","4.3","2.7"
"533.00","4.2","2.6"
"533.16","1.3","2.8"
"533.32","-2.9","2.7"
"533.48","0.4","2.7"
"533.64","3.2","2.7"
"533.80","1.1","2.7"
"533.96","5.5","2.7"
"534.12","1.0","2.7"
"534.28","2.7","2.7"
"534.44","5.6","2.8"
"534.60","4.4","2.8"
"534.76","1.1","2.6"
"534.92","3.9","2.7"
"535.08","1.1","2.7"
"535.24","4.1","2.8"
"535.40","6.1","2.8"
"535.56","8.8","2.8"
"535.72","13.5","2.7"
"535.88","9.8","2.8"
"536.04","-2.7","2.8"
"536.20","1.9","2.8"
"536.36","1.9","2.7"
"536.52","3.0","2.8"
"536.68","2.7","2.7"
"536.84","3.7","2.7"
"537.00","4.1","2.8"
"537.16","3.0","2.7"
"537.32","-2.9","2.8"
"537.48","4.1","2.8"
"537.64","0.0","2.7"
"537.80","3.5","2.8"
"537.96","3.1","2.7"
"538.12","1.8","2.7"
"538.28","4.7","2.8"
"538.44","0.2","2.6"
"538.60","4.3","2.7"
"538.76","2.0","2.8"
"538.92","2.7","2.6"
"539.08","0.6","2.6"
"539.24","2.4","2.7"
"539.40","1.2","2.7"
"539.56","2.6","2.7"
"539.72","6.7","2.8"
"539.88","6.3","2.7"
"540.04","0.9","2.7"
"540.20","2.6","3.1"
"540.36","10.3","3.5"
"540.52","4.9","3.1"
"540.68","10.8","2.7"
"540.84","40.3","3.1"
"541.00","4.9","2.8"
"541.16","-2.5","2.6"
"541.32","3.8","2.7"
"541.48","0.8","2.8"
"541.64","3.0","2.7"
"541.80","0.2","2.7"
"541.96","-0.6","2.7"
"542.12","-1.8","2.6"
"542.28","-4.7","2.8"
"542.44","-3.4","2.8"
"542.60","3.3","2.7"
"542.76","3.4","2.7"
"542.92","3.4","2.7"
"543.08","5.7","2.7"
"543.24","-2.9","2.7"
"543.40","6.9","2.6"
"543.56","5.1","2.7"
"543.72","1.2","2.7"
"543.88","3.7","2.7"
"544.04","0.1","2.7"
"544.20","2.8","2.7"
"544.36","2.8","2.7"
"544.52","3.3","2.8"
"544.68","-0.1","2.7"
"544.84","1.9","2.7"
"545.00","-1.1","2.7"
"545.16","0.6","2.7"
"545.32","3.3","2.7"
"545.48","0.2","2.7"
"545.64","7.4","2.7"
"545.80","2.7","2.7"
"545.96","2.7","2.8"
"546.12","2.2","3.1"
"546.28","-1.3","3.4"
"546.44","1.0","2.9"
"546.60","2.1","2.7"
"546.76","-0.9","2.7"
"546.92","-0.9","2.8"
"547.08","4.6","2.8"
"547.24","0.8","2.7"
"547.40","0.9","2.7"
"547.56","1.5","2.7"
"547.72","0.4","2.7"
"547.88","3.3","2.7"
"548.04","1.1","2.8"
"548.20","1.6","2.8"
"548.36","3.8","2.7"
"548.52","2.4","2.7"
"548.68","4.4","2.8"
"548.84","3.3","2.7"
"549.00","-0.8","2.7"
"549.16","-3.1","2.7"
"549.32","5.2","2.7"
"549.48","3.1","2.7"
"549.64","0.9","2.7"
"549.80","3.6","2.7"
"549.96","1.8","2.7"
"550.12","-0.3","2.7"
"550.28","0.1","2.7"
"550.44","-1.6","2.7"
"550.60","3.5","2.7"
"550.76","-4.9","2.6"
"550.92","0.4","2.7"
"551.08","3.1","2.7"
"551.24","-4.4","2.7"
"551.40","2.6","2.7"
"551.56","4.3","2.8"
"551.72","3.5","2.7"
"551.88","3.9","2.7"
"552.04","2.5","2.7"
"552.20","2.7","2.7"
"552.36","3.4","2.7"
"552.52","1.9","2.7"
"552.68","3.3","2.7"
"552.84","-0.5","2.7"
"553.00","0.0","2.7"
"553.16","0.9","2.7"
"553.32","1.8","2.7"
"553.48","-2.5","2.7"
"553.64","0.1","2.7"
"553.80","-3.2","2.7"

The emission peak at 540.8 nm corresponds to [O III] 5007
